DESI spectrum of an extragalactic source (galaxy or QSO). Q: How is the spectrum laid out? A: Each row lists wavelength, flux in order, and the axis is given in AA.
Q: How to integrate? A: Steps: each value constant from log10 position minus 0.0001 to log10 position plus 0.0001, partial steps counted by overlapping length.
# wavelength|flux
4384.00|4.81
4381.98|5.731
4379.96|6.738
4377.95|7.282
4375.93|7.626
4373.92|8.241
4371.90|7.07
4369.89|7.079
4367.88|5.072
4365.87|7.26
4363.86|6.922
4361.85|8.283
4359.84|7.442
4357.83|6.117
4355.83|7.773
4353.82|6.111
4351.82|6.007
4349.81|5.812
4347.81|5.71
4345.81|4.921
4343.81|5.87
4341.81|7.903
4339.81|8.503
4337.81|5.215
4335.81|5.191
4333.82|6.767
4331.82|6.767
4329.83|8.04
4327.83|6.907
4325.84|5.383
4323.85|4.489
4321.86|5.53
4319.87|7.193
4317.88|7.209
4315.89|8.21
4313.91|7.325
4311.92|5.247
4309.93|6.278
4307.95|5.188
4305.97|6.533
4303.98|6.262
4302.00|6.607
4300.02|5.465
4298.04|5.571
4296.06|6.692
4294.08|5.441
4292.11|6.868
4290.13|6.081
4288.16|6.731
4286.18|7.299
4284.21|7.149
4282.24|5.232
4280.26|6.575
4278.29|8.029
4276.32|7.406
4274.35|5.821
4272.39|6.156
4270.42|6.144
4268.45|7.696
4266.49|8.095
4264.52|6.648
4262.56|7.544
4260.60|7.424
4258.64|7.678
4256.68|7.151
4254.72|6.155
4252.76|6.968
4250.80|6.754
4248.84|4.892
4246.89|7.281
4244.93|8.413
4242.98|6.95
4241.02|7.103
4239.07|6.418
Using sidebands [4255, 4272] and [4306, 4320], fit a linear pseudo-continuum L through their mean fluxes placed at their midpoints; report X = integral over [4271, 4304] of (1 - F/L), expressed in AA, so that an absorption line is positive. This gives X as 2.3 AA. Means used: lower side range 7.21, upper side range 6.62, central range 6.44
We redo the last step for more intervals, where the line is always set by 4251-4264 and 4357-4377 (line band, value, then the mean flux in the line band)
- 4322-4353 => 3.9 AA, 6.21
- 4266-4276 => 0.5 AA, 6.76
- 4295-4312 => 2.6 AA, 6.02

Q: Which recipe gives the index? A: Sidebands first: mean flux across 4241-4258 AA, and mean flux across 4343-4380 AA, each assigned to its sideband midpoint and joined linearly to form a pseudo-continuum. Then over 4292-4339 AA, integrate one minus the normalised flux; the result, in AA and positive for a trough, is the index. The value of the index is 3.5 AA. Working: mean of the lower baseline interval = 6.85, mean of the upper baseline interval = 6.71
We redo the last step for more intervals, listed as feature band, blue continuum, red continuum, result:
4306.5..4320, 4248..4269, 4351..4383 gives 0.7 AA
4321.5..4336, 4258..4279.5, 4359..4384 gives 1.7 AA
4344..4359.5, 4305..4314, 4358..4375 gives 1.6 AA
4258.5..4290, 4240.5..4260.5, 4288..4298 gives -1.8 AA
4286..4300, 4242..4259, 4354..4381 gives 1.4 AA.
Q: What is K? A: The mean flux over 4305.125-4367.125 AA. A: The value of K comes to 6.51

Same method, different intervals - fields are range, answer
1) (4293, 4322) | 6.34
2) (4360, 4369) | 6.94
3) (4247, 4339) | 6.53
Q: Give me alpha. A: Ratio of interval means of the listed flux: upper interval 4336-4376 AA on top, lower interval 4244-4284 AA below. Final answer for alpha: 0.97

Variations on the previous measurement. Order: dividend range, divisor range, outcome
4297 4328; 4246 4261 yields 0.92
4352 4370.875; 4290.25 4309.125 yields 1.13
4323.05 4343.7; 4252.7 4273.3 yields 0.92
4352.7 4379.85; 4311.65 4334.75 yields 1.07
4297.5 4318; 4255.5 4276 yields 0.90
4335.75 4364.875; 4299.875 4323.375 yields 1.02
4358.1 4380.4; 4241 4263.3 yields 1.02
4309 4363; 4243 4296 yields 0.96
